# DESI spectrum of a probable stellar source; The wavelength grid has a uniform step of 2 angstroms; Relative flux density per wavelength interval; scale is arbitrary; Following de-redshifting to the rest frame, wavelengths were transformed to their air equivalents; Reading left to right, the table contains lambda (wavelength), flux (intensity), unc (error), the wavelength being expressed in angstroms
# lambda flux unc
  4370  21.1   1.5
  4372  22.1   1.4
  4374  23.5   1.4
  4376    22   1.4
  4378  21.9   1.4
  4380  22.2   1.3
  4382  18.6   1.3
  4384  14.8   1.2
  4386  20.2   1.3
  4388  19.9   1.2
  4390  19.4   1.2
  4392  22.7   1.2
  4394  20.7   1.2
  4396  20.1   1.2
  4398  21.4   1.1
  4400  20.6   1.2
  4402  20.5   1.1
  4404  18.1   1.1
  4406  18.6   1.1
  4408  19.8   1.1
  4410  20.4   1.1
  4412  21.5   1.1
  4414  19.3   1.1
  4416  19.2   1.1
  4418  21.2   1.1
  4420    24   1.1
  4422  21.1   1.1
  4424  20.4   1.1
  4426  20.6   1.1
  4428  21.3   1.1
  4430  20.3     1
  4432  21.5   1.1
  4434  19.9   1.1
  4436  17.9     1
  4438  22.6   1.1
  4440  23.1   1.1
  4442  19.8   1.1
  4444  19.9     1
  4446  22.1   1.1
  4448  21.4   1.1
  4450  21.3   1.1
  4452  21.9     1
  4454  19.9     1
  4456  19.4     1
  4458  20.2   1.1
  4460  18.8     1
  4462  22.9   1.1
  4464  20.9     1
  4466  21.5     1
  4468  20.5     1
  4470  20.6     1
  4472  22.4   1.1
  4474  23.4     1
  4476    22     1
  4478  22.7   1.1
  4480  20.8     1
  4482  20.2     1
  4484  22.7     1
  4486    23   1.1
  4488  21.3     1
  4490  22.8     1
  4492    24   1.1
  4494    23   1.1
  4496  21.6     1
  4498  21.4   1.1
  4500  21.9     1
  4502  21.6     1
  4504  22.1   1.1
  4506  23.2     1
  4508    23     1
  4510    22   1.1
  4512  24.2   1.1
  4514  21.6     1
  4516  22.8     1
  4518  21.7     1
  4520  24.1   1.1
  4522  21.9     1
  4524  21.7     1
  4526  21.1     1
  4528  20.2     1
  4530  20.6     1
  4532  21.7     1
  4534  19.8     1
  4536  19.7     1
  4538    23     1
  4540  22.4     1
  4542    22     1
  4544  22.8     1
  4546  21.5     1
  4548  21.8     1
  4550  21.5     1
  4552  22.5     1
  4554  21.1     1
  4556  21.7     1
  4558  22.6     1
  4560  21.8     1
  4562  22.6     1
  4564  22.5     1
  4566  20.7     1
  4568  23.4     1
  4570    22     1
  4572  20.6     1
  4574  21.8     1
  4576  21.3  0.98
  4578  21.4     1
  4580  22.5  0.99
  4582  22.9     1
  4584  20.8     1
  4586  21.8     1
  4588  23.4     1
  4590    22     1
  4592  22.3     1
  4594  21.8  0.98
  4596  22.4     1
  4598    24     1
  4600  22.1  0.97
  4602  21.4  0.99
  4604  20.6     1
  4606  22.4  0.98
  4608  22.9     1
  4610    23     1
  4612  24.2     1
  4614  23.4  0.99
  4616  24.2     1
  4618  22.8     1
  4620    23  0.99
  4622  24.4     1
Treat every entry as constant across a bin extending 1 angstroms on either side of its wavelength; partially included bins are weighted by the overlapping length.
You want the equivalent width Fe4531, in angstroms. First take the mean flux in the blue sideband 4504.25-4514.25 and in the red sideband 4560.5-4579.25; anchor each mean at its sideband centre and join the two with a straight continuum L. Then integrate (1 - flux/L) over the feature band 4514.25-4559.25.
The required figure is 1.3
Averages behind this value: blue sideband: 22.8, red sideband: 21.8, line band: 21.7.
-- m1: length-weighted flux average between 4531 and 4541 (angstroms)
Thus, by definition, 21.3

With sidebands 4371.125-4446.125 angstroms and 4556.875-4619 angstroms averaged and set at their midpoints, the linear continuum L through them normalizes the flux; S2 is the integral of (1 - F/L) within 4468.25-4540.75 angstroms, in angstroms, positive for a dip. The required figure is -1.6 angstroms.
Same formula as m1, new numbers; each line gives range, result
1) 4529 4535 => 20.7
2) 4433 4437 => 18.9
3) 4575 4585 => 21.8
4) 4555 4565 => 22.2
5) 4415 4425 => 21.2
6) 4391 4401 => 21.1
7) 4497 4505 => 21.8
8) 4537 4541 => 22.7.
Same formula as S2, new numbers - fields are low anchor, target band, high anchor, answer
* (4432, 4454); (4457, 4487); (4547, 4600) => -0.4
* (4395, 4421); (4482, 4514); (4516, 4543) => -1.7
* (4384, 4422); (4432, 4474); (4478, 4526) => 0.7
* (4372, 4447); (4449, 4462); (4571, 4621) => 0.4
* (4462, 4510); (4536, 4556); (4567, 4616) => 0.2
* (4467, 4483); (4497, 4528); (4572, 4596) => -0.7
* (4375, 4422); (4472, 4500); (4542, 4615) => -1.3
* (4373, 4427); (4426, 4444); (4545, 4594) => 0.0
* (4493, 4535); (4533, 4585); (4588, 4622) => 1.3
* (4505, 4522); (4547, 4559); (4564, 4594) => 0.2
